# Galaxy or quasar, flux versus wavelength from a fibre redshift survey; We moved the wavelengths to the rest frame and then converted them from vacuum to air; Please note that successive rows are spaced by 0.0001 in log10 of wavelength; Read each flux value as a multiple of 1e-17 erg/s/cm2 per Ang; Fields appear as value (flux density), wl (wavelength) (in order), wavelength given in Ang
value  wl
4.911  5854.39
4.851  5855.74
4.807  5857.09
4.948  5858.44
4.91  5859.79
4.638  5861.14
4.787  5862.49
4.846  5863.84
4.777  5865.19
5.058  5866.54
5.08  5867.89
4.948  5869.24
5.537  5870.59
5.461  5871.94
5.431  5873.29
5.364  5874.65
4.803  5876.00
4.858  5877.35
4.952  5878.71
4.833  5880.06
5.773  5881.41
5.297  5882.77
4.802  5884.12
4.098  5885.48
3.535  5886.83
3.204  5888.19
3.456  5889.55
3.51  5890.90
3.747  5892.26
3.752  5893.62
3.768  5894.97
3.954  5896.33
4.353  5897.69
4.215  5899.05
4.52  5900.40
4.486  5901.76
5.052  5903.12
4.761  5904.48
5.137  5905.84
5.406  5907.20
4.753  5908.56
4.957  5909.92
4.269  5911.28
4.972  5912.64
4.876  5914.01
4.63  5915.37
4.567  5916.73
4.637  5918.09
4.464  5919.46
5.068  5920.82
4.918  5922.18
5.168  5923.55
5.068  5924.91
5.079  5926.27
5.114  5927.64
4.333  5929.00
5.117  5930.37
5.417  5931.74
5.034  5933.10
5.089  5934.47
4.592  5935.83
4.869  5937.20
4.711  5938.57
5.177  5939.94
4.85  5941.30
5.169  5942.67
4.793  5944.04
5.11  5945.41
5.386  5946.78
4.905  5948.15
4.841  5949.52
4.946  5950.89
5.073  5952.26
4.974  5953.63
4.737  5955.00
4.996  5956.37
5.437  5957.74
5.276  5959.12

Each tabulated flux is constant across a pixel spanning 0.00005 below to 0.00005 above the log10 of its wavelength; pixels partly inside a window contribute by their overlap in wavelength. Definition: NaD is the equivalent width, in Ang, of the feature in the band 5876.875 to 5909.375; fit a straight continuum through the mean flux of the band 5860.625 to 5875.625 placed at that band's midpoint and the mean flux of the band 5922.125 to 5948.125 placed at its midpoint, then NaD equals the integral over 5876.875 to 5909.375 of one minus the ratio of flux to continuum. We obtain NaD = 4.0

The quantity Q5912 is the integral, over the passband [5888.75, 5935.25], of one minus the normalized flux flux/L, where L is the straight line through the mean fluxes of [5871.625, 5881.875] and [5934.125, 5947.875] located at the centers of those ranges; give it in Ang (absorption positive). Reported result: 3.86 Ang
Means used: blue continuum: 5.16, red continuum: 4.97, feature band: 4.63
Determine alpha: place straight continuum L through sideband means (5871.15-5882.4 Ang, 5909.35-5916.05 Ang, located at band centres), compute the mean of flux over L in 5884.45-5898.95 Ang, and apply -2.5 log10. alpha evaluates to 0.30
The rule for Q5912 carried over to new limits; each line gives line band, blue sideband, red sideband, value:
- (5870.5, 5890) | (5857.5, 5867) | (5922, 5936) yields 0.5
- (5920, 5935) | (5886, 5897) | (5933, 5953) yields -1.5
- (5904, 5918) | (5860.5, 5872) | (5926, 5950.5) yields 0.4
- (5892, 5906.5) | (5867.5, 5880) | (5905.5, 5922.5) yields 1.7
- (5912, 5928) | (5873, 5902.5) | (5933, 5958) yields -0.5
